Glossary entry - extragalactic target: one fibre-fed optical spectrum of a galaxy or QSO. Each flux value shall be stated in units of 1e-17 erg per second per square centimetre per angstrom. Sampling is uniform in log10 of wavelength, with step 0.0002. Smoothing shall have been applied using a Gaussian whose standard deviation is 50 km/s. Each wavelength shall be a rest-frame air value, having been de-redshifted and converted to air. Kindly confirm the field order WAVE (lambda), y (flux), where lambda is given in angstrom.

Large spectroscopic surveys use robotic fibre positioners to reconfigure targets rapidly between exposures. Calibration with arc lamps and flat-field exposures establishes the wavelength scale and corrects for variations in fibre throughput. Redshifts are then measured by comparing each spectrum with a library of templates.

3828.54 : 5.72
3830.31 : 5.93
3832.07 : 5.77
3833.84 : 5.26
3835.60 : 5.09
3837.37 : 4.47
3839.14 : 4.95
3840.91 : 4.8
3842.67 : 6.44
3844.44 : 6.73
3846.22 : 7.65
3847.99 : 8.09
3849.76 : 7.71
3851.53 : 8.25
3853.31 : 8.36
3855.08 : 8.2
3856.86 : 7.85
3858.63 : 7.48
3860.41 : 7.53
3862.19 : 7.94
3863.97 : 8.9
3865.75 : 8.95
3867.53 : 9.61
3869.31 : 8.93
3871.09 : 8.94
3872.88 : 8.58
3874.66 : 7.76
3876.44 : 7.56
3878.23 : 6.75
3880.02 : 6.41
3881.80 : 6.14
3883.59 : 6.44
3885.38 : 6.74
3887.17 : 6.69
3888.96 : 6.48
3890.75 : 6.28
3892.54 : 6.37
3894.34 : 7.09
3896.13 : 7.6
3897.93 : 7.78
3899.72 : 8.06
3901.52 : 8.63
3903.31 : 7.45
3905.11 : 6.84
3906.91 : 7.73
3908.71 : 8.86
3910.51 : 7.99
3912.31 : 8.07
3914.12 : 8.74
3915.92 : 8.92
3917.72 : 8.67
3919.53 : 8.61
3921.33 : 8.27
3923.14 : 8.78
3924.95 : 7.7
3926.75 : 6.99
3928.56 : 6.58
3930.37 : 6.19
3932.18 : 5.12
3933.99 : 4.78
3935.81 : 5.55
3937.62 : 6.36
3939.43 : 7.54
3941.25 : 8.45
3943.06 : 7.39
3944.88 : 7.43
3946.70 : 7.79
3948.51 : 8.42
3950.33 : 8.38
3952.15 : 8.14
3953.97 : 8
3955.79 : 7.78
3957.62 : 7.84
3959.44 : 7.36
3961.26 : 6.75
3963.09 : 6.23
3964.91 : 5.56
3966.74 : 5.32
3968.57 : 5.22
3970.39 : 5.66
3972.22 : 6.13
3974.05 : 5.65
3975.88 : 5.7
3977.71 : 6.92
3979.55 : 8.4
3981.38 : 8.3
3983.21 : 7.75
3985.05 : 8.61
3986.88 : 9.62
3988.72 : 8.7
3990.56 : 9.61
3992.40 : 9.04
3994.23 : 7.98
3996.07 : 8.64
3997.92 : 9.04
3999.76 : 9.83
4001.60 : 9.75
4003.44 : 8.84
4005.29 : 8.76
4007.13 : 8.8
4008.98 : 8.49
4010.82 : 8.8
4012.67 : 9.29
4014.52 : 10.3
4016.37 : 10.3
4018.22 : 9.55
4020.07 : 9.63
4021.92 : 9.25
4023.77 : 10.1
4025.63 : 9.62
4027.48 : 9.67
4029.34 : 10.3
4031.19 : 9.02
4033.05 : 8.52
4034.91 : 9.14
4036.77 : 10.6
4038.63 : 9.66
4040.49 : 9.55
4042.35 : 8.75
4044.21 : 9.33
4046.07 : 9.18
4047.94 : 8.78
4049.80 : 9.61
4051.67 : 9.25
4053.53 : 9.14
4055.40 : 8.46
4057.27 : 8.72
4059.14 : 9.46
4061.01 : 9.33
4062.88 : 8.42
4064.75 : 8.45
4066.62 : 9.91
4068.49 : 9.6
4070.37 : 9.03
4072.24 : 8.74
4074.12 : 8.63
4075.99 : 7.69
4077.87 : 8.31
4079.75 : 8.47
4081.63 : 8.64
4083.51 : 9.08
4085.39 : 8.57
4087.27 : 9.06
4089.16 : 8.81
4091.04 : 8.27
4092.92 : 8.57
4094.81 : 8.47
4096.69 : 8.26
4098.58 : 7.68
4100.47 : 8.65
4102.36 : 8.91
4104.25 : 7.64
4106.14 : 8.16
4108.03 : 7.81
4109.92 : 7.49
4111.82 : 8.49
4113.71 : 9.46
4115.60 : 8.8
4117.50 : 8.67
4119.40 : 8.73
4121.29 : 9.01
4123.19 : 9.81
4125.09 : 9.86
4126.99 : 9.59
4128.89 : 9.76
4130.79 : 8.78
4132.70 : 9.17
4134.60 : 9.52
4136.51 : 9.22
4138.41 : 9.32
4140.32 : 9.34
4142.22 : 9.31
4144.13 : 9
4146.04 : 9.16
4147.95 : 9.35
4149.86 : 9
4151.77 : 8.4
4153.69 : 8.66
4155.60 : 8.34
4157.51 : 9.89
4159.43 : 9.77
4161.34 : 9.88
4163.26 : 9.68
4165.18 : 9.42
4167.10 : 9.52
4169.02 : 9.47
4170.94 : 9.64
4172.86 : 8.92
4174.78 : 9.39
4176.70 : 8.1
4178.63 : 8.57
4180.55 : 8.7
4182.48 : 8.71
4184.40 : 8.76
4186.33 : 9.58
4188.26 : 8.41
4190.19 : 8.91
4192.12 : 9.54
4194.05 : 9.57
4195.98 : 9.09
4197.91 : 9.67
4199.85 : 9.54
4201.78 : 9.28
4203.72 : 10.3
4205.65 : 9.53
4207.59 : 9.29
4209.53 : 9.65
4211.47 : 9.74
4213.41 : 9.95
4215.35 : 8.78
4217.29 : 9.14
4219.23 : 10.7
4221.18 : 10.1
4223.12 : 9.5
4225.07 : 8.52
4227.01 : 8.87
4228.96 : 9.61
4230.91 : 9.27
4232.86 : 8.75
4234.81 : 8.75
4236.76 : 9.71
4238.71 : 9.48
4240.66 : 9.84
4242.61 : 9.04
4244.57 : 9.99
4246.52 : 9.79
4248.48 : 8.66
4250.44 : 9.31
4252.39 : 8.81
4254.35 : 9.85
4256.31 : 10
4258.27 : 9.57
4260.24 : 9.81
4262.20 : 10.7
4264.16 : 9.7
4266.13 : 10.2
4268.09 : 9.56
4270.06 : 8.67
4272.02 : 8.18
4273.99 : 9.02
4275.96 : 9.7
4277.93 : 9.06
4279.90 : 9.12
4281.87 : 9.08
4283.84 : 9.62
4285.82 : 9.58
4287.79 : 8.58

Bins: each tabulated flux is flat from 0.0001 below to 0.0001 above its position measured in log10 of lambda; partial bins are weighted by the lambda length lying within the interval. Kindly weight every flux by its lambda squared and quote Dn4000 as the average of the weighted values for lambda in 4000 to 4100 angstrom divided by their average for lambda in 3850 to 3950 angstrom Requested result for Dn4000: 1.29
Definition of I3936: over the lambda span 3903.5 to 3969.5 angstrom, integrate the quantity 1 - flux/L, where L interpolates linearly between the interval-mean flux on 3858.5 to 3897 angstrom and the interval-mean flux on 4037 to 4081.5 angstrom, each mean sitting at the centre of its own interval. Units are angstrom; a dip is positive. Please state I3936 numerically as 5.2 angstrom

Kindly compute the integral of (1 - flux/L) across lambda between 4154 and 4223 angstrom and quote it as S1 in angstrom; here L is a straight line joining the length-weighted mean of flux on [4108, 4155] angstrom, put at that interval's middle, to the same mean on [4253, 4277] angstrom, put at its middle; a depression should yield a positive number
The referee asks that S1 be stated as -0.6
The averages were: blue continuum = 9.05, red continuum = 9.56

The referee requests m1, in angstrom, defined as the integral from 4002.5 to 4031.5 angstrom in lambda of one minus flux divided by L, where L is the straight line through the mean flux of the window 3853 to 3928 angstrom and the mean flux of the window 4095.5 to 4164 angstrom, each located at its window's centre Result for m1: -3.5 angstrom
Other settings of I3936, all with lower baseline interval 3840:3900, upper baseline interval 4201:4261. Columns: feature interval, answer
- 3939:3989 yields 4.40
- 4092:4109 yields 1.01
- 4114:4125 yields -0.30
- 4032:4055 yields -2.26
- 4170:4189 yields 0.63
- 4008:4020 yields -1.71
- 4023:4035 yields -1.62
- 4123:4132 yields -0.63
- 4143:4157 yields 0.22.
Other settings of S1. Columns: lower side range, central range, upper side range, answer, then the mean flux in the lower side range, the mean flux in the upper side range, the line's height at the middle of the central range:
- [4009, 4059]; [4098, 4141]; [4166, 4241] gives 2.17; 9.39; 9.3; 9.34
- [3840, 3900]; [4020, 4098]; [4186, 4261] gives -4.67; 7.5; 9.43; 8.53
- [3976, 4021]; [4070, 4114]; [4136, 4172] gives 3.37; 8.9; 9.28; 9.13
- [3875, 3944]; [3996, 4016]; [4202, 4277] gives -3.21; 7.28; 9.47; 7.92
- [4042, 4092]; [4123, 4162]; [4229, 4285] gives -0.81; 8.88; 9.4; 9.09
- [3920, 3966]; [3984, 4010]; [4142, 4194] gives -4.51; 7.18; 9.12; 7.65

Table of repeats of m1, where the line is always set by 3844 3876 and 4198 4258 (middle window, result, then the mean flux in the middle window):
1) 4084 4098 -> 0.67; 8.57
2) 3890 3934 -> 4.19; 7.58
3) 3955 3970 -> 3.66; 6.47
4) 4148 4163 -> 0.07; 9.17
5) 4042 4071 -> -0.72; 9.1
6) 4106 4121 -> 0.96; 8.49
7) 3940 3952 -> 0.74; 7.97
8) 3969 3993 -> 2.75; 7.63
